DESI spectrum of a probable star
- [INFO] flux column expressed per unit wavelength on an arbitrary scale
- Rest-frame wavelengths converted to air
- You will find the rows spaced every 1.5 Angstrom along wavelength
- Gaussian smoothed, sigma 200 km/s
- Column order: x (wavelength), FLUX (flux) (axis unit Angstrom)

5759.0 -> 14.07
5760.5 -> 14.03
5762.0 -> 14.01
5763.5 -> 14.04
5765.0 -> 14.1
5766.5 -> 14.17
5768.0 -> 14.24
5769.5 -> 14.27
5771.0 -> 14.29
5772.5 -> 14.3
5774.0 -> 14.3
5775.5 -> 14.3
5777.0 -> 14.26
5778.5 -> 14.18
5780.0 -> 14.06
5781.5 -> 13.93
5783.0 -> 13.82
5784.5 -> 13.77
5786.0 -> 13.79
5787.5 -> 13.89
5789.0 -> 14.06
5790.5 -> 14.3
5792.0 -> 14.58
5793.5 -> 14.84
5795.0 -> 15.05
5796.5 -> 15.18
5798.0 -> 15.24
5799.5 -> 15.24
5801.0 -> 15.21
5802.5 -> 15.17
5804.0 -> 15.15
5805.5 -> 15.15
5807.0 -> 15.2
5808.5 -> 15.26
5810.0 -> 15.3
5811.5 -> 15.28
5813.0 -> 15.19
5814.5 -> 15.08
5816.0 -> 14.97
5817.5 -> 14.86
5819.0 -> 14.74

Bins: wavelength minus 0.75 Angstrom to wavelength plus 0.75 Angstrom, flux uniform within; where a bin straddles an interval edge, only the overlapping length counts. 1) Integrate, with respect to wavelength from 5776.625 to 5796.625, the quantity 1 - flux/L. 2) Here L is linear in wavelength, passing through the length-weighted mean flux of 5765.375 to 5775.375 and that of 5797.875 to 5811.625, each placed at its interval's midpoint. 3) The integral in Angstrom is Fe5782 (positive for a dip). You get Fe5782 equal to 0.6 Angstrom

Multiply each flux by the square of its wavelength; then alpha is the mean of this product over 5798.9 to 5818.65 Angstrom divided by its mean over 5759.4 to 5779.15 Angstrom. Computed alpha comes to 1.08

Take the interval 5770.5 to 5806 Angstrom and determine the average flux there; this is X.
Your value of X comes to 14.5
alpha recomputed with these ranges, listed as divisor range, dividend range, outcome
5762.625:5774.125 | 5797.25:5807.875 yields 1.08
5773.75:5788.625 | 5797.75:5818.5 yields 1.09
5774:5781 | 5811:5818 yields 1.08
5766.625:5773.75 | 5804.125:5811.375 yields 1.08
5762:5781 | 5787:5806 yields 1.06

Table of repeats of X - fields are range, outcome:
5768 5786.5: 14.1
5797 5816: 15.2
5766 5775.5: 14.3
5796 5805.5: 15.2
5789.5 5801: 14.9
